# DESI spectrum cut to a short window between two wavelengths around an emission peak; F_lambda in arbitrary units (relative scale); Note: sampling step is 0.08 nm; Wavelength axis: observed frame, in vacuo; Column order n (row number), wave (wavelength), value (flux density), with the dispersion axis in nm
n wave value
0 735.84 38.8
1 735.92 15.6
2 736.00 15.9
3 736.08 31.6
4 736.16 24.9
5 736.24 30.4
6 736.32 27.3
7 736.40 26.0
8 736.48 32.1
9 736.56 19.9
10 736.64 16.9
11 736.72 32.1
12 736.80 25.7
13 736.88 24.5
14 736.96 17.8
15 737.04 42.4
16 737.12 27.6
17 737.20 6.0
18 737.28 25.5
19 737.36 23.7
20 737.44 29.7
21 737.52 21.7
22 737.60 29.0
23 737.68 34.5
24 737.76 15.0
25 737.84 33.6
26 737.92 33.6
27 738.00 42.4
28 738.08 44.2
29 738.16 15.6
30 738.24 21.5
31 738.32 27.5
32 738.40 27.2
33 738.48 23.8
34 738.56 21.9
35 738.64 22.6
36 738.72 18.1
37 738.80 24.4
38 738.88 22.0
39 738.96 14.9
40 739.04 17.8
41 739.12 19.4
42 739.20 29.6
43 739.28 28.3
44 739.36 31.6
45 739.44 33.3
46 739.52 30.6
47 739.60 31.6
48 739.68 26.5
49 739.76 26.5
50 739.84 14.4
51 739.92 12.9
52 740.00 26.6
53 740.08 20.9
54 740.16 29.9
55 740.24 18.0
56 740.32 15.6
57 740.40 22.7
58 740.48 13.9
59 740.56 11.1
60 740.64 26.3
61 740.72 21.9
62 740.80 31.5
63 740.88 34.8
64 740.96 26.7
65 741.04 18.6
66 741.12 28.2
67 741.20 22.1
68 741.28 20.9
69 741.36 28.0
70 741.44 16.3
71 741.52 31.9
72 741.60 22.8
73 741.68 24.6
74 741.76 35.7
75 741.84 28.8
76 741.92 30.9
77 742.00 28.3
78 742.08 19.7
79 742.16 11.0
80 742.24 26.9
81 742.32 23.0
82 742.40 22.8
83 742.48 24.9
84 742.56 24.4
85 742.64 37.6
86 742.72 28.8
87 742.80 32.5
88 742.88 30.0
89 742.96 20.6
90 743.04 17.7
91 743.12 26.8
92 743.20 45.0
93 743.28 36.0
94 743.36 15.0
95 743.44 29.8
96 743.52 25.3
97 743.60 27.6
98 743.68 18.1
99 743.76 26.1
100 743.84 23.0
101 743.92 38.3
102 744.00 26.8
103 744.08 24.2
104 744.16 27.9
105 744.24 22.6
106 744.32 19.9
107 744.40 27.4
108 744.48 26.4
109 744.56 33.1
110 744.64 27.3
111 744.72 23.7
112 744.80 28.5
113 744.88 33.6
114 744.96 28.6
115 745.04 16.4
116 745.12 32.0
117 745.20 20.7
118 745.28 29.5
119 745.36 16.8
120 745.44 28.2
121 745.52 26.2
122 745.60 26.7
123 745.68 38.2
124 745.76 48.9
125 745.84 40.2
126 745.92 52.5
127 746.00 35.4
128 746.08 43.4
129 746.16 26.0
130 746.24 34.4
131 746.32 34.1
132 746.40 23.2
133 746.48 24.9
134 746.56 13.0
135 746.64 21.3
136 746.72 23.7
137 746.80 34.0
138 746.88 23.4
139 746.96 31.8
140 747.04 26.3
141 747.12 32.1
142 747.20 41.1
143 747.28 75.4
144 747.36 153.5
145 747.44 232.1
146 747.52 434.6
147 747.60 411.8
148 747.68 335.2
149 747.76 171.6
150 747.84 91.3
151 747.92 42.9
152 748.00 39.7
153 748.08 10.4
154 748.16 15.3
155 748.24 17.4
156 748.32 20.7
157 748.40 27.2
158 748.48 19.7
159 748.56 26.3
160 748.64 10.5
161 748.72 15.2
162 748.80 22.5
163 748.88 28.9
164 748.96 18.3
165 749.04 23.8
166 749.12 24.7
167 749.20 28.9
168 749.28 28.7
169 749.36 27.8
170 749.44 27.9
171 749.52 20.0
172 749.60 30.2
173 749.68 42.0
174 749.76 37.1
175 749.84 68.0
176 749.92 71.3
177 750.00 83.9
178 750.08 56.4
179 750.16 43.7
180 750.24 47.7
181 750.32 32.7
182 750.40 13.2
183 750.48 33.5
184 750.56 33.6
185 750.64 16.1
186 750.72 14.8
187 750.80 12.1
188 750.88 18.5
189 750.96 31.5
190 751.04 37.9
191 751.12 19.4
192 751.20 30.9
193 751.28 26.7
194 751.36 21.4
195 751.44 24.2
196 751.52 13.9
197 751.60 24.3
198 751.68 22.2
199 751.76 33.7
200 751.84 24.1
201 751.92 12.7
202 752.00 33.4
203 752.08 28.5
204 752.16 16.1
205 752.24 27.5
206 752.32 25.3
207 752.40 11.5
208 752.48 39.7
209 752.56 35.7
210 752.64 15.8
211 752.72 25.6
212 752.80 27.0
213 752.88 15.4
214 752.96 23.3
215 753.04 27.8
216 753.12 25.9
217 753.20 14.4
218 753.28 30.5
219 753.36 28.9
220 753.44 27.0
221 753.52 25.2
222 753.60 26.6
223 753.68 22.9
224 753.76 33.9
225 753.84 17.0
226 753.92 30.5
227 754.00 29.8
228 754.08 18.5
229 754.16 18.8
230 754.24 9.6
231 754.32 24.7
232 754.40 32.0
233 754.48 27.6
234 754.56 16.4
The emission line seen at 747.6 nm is Halpha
